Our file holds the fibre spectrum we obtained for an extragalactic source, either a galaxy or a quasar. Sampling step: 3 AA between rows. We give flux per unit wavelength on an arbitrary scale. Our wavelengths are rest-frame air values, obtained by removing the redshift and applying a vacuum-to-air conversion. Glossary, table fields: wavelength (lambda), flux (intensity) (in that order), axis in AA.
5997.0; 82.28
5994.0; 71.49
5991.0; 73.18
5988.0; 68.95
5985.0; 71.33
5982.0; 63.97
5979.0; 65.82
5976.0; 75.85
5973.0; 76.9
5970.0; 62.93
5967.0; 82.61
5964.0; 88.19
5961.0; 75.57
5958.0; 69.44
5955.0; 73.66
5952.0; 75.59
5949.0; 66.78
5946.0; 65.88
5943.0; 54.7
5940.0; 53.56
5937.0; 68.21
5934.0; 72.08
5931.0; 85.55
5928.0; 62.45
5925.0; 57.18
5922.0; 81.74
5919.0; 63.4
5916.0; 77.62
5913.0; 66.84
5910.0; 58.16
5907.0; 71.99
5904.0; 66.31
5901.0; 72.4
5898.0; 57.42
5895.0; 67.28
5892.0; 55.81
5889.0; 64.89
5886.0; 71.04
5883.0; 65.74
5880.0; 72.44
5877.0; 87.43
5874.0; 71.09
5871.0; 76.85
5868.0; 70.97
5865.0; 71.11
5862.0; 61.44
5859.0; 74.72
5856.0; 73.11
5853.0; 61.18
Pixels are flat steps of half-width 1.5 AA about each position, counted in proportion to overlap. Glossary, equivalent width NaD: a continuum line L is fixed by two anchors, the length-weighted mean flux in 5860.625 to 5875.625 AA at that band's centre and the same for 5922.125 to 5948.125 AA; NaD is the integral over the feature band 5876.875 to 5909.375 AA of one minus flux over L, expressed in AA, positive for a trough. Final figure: 0.7 AA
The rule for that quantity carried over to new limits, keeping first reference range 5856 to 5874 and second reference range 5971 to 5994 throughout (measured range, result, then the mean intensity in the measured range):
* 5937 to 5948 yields 1.7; 59.8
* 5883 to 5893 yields 0.9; 64.6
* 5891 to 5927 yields 2.3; 66.4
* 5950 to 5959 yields -0.2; 72.7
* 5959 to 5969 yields -1.4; 80.5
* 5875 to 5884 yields -0.6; 75.5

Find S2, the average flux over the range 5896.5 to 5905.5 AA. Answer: 65.4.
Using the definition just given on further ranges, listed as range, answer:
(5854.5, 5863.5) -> 69.8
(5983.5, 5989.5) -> 70.1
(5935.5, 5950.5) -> 61.8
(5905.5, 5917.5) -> 68.7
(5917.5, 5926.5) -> 67.4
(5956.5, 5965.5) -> 77.7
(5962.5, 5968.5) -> 85.4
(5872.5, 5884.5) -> 74.2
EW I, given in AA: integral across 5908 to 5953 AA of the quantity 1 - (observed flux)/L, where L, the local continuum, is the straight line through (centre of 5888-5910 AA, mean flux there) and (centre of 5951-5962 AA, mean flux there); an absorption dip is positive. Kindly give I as 1.4 AA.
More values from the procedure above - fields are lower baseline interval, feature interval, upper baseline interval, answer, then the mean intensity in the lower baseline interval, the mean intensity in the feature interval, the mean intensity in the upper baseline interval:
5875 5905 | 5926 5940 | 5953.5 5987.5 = 0.3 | 68.2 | 69.6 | 73.2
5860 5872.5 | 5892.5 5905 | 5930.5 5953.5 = 0.7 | 70.3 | 65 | 67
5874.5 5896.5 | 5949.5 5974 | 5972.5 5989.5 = -1.9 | 69.3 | 75.2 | 70.1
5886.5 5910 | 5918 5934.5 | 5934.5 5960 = -1.2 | 65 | 70.5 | 66.4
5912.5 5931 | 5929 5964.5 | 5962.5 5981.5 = 1.0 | 69.7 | 70.2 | 74.8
